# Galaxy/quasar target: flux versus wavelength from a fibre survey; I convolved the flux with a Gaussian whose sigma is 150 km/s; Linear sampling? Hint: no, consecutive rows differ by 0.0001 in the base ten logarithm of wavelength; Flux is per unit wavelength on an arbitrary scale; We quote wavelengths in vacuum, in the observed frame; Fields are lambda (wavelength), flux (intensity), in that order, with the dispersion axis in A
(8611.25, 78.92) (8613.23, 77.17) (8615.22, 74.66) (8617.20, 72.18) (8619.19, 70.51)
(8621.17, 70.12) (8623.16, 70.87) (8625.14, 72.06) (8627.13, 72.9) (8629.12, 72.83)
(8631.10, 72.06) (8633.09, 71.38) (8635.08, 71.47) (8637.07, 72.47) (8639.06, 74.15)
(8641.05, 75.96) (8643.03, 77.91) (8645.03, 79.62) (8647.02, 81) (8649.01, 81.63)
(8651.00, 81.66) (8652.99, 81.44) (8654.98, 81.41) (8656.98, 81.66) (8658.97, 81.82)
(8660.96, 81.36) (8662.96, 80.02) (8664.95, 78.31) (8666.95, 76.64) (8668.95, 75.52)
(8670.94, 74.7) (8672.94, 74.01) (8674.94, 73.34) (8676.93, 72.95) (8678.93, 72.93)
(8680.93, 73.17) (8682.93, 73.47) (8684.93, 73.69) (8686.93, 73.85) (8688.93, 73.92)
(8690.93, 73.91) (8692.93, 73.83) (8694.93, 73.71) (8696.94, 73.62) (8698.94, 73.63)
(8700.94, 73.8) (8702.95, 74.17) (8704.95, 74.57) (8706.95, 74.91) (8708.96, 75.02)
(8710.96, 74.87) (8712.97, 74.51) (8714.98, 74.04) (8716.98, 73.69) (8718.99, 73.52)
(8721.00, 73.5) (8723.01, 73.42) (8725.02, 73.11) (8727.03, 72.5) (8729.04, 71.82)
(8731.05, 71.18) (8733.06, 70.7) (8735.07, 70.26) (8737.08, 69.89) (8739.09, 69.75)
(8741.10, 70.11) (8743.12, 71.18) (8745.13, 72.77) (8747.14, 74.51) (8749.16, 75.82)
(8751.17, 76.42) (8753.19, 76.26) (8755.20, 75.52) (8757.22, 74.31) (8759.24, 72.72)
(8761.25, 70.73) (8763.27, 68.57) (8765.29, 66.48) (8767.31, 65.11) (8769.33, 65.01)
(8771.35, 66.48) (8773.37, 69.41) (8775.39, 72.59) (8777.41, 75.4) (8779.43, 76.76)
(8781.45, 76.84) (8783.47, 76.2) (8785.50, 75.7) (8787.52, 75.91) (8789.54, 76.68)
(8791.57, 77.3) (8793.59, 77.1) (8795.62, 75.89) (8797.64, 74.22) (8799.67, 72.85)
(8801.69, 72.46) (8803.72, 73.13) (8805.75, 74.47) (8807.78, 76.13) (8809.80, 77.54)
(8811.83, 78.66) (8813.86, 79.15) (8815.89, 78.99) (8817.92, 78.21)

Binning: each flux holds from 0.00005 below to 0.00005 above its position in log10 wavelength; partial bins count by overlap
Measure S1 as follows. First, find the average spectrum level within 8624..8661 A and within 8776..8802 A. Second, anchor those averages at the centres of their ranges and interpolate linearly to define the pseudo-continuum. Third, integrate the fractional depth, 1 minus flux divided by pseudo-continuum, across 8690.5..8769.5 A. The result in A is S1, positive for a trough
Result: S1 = 3.7 A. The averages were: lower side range 77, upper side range 75.7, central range 72.7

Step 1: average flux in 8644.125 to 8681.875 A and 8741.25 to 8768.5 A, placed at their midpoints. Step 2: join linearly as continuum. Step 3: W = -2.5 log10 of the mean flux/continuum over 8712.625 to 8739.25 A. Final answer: 0.03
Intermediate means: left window 78.1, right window 72.2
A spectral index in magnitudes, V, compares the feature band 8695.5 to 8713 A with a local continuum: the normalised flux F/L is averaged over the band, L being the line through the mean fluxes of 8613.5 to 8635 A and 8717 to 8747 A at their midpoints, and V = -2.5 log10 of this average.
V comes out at -0.04 mag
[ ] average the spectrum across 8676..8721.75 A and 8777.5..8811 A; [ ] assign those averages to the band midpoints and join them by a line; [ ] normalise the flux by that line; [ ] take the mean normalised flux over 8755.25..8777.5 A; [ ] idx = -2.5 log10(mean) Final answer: 0.08 mag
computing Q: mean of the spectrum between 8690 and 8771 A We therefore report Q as 72.5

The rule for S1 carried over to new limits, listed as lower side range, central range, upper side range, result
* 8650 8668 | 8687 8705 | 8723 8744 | 0.5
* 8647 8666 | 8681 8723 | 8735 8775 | 1.3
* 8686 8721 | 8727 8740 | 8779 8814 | 0.7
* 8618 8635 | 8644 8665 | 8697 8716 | -2.4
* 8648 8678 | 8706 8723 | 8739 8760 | 0.3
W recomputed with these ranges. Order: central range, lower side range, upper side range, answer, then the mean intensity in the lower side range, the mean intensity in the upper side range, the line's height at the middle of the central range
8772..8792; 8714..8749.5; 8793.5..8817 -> -0.005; 72.3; 75.8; 74.7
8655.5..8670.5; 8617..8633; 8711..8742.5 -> -0.106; 71.6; 72.2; 71.8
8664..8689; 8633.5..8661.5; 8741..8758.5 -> 0.044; 78.6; 74.3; 77.4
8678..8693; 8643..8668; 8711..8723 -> 0.052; 80.4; 73.9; 77.2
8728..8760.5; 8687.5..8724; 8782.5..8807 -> 0.027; 74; 75.1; 74.5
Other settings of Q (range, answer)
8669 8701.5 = 73.7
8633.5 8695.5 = 76.5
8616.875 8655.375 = 75.1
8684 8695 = 73.9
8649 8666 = 81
